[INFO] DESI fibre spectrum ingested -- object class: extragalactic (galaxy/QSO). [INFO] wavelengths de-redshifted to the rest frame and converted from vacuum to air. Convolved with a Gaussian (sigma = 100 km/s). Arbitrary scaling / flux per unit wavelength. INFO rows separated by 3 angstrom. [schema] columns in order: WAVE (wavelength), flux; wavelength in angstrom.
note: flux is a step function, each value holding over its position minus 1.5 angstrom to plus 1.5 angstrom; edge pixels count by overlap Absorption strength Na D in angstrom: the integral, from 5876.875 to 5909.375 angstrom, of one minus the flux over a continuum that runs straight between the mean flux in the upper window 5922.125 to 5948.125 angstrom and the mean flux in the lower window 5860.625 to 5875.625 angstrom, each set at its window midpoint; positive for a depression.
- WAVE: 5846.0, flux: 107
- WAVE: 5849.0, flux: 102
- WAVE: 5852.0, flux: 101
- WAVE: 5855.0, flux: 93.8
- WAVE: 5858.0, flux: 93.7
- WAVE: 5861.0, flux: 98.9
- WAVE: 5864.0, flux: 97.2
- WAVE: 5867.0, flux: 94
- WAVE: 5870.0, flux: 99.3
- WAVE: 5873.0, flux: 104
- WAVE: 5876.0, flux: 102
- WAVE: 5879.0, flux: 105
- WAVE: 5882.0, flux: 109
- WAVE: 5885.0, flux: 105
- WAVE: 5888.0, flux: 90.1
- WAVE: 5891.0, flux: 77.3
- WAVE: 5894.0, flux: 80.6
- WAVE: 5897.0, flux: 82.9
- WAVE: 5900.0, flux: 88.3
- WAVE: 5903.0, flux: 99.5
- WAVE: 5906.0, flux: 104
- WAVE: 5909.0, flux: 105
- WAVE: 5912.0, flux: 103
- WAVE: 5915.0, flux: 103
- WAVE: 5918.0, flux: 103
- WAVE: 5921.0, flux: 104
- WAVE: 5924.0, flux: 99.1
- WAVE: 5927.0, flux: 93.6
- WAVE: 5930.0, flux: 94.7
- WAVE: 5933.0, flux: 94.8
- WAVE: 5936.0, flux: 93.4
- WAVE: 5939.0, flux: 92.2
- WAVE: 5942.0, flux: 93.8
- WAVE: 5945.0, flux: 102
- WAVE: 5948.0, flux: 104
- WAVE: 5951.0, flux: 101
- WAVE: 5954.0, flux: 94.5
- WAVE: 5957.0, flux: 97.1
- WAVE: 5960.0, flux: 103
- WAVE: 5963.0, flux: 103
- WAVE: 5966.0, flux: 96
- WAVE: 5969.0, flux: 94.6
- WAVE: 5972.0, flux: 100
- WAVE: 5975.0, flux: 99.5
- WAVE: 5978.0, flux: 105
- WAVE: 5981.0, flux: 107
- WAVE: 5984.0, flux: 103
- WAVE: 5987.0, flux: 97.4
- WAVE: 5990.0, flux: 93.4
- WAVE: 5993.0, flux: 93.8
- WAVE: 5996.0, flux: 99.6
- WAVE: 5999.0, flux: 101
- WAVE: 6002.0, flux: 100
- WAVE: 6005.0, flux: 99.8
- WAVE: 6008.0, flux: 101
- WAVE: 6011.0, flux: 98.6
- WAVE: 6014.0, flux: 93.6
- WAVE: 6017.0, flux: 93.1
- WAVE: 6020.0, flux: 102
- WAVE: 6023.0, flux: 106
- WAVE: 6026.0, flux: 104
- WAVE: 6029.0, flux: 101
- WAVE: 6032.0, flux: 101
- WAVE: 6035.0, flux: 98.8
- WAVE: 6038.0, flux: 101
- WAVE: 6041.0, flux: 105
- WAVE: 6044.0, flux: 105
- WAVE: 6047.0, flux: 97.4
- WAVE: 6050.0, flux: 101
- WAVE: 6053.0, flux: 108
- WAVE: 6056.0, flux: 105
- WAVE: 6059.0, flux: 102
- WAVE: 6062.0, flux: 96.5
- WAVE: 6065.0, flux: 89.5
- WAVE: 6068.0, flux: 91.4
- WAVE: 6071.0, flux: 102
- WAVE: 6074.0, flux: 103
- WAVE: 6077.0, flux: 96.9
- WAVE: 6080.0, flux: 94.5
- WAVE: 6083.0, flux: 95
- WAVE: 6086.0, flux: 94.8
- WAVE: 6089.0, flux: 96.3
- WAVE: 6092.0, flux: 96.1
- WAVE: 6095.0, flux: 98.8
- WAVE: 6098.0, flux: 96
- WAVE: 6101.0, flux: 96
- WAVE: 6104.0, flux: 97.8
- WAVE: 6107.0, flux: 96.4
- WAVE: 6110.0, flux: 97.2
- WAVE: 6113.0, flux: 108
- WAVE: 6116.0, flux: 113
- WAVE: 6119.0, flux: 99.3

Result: 1.0 angstrom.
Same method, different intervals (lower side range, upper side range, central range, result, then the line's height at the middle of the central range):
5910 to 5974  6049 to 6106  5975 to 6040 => -1.17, 98.3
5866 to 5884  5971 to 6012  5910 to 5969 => 1.43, 101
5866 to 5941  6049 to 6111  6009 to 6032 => -0.54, 97.6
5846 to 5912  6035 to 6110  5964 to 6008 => -0.66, 97.9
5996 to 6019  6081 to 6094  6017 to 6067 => -2.02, 97.2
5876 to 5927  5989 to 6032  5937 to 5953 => -0.03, 98.1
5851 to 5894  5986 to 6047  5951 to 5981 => -0.25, 98.8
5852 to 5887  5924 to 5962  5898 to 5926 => -0.61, 98.4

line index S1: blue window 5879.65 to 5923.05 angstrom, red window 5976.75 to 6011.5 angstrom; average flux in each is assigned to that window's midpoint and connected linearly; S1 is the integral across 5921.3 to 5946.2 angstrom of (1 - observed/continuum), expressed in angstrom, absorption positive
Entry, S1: 0.6 angstrom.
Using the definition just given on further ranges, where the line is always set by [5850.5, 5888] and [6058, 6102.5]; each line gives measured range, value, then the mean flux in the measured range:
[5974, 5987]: -0.7 angstrom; 103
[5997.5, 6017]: -0.2 angstrom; 98.5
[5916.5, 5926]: -0.2 angstrom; 102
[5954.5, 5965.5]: -0.2 angstrom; 100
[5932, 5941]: 0.5 angstrom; 93.4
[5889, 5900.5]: 2.0 angstrom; 82.1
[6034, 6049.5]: -0.7 angstrom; 101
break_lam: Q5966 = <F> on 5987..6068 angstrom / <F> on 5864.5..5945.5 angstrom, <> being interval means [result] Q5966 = 1.0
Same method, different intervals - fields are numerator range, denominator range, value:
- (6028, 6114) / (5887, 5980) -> 1.02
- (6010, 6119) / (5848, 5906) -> 1.03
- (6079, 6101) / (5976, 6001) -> 0.96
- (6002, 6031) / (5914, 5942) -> 1.03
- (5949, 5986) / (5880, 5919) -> 1.04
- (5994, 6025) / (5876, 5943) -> 1.03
